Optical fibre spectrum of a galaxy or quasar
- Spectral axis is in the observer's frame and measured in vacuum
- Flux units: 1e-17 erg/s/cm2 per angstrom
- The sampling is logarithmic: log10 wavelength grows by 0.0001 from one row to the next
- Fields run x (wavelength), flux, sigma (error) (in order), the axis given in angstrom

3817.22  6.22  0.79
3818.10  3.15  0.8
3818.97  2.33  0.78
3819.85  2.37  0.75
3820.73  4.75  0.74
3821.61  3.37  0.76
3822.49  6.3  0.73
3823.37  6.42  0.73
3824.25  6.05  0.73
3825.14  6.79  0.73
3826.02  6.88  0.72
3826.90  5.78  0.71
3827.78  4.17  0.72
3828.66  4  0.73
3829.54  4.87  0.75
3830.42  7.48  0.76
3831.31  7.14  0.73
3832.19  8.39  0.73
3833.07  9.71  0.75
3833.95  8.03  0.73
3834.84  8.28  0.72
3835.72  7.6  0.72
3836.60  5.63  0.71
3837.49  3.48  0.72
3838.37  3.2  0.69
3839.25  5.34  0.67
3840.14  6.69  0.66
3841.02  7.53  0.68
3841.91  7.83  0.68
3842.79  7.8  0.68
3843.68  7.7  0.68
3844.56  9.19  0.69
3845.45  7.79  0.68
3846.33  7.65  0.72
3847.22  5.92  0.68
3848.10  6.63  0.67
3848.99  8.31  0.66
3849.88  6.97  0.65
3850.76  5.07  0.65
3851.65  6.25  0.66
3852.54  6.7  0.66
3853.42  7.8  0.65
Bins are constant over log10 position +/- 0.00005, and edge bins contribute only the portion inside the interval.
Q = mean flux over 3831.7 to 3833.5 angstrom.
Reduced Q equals 9.02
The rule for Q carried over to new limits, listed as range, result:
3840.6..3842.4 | 7.68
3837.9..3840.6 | 5.09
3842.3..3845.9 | 8.13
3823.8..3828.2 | 5.94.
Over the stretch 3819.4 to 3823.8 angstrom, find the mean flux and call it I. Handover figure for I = 4.63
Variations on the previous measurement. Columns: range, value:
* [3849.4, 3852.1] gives 6.12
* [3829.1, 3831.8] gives 6.53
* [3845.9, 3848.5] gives 6.73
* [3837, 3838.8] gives 3.39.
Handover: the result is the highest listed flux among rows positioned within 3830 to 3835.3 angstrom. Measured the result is 9.71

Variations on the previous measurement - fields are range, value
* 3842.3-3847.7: 9.19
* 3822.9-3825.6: 6.79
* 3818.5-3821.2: 4.75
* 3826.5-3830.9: 7.48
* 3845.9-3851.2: 8.31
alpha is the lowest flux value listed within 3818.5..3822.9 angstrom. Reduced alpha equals 2.33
